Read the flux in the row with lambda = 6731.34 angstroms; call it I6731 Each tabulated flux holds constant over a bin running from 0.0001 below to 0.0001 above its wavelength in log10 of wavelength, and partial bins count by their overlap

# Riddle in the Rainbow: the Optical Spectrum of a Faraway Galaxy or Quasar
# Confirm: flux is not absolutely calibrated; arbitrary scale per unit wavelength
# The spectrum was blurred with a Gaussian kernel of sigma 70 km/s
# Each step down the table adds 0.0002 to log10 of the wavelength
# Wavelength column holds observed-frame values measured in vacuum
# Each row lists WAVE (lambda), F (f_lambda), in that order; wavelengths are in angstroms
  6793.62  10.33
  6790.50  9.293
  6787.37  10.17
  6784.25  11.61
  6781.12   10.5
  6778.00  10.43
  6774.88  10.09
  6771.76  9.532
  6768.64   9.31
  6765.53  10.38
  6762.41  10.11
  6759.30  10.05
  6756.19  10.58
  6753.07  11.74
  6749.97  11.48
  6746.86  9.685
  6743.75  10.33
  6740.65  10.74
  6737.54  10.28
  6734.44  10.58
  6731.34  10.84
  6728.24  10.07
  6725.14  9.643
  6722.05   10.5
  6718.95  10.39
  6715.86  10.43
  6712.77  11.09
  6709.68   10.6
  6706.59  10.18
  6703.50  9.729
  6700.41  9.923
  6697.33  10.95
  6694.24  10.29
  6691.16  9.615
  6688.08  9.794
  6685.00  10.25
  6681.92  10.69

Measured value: 10.84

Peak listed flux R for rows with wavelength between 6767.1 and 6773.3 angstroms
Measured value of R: 9.532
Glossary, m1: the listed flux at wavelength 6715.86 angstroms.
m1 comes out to 10.43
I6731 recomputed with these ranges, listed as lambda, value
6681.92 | 10.69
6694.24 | 10.29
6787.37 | 10.17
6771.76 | 9.532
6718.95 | 10.39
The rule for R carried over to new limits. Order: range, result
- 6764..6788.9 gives 11.61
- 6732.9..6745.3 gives 10.74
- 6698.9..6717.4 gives 11.09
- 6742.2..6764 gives 11.74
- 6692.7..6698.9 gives 10.95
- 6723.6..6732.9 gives 10.84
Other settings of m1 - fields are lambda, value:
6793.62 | 10.33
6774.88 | 10.09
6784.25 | 11.61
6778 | 10.43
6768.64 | 9.31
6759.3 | 10.05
